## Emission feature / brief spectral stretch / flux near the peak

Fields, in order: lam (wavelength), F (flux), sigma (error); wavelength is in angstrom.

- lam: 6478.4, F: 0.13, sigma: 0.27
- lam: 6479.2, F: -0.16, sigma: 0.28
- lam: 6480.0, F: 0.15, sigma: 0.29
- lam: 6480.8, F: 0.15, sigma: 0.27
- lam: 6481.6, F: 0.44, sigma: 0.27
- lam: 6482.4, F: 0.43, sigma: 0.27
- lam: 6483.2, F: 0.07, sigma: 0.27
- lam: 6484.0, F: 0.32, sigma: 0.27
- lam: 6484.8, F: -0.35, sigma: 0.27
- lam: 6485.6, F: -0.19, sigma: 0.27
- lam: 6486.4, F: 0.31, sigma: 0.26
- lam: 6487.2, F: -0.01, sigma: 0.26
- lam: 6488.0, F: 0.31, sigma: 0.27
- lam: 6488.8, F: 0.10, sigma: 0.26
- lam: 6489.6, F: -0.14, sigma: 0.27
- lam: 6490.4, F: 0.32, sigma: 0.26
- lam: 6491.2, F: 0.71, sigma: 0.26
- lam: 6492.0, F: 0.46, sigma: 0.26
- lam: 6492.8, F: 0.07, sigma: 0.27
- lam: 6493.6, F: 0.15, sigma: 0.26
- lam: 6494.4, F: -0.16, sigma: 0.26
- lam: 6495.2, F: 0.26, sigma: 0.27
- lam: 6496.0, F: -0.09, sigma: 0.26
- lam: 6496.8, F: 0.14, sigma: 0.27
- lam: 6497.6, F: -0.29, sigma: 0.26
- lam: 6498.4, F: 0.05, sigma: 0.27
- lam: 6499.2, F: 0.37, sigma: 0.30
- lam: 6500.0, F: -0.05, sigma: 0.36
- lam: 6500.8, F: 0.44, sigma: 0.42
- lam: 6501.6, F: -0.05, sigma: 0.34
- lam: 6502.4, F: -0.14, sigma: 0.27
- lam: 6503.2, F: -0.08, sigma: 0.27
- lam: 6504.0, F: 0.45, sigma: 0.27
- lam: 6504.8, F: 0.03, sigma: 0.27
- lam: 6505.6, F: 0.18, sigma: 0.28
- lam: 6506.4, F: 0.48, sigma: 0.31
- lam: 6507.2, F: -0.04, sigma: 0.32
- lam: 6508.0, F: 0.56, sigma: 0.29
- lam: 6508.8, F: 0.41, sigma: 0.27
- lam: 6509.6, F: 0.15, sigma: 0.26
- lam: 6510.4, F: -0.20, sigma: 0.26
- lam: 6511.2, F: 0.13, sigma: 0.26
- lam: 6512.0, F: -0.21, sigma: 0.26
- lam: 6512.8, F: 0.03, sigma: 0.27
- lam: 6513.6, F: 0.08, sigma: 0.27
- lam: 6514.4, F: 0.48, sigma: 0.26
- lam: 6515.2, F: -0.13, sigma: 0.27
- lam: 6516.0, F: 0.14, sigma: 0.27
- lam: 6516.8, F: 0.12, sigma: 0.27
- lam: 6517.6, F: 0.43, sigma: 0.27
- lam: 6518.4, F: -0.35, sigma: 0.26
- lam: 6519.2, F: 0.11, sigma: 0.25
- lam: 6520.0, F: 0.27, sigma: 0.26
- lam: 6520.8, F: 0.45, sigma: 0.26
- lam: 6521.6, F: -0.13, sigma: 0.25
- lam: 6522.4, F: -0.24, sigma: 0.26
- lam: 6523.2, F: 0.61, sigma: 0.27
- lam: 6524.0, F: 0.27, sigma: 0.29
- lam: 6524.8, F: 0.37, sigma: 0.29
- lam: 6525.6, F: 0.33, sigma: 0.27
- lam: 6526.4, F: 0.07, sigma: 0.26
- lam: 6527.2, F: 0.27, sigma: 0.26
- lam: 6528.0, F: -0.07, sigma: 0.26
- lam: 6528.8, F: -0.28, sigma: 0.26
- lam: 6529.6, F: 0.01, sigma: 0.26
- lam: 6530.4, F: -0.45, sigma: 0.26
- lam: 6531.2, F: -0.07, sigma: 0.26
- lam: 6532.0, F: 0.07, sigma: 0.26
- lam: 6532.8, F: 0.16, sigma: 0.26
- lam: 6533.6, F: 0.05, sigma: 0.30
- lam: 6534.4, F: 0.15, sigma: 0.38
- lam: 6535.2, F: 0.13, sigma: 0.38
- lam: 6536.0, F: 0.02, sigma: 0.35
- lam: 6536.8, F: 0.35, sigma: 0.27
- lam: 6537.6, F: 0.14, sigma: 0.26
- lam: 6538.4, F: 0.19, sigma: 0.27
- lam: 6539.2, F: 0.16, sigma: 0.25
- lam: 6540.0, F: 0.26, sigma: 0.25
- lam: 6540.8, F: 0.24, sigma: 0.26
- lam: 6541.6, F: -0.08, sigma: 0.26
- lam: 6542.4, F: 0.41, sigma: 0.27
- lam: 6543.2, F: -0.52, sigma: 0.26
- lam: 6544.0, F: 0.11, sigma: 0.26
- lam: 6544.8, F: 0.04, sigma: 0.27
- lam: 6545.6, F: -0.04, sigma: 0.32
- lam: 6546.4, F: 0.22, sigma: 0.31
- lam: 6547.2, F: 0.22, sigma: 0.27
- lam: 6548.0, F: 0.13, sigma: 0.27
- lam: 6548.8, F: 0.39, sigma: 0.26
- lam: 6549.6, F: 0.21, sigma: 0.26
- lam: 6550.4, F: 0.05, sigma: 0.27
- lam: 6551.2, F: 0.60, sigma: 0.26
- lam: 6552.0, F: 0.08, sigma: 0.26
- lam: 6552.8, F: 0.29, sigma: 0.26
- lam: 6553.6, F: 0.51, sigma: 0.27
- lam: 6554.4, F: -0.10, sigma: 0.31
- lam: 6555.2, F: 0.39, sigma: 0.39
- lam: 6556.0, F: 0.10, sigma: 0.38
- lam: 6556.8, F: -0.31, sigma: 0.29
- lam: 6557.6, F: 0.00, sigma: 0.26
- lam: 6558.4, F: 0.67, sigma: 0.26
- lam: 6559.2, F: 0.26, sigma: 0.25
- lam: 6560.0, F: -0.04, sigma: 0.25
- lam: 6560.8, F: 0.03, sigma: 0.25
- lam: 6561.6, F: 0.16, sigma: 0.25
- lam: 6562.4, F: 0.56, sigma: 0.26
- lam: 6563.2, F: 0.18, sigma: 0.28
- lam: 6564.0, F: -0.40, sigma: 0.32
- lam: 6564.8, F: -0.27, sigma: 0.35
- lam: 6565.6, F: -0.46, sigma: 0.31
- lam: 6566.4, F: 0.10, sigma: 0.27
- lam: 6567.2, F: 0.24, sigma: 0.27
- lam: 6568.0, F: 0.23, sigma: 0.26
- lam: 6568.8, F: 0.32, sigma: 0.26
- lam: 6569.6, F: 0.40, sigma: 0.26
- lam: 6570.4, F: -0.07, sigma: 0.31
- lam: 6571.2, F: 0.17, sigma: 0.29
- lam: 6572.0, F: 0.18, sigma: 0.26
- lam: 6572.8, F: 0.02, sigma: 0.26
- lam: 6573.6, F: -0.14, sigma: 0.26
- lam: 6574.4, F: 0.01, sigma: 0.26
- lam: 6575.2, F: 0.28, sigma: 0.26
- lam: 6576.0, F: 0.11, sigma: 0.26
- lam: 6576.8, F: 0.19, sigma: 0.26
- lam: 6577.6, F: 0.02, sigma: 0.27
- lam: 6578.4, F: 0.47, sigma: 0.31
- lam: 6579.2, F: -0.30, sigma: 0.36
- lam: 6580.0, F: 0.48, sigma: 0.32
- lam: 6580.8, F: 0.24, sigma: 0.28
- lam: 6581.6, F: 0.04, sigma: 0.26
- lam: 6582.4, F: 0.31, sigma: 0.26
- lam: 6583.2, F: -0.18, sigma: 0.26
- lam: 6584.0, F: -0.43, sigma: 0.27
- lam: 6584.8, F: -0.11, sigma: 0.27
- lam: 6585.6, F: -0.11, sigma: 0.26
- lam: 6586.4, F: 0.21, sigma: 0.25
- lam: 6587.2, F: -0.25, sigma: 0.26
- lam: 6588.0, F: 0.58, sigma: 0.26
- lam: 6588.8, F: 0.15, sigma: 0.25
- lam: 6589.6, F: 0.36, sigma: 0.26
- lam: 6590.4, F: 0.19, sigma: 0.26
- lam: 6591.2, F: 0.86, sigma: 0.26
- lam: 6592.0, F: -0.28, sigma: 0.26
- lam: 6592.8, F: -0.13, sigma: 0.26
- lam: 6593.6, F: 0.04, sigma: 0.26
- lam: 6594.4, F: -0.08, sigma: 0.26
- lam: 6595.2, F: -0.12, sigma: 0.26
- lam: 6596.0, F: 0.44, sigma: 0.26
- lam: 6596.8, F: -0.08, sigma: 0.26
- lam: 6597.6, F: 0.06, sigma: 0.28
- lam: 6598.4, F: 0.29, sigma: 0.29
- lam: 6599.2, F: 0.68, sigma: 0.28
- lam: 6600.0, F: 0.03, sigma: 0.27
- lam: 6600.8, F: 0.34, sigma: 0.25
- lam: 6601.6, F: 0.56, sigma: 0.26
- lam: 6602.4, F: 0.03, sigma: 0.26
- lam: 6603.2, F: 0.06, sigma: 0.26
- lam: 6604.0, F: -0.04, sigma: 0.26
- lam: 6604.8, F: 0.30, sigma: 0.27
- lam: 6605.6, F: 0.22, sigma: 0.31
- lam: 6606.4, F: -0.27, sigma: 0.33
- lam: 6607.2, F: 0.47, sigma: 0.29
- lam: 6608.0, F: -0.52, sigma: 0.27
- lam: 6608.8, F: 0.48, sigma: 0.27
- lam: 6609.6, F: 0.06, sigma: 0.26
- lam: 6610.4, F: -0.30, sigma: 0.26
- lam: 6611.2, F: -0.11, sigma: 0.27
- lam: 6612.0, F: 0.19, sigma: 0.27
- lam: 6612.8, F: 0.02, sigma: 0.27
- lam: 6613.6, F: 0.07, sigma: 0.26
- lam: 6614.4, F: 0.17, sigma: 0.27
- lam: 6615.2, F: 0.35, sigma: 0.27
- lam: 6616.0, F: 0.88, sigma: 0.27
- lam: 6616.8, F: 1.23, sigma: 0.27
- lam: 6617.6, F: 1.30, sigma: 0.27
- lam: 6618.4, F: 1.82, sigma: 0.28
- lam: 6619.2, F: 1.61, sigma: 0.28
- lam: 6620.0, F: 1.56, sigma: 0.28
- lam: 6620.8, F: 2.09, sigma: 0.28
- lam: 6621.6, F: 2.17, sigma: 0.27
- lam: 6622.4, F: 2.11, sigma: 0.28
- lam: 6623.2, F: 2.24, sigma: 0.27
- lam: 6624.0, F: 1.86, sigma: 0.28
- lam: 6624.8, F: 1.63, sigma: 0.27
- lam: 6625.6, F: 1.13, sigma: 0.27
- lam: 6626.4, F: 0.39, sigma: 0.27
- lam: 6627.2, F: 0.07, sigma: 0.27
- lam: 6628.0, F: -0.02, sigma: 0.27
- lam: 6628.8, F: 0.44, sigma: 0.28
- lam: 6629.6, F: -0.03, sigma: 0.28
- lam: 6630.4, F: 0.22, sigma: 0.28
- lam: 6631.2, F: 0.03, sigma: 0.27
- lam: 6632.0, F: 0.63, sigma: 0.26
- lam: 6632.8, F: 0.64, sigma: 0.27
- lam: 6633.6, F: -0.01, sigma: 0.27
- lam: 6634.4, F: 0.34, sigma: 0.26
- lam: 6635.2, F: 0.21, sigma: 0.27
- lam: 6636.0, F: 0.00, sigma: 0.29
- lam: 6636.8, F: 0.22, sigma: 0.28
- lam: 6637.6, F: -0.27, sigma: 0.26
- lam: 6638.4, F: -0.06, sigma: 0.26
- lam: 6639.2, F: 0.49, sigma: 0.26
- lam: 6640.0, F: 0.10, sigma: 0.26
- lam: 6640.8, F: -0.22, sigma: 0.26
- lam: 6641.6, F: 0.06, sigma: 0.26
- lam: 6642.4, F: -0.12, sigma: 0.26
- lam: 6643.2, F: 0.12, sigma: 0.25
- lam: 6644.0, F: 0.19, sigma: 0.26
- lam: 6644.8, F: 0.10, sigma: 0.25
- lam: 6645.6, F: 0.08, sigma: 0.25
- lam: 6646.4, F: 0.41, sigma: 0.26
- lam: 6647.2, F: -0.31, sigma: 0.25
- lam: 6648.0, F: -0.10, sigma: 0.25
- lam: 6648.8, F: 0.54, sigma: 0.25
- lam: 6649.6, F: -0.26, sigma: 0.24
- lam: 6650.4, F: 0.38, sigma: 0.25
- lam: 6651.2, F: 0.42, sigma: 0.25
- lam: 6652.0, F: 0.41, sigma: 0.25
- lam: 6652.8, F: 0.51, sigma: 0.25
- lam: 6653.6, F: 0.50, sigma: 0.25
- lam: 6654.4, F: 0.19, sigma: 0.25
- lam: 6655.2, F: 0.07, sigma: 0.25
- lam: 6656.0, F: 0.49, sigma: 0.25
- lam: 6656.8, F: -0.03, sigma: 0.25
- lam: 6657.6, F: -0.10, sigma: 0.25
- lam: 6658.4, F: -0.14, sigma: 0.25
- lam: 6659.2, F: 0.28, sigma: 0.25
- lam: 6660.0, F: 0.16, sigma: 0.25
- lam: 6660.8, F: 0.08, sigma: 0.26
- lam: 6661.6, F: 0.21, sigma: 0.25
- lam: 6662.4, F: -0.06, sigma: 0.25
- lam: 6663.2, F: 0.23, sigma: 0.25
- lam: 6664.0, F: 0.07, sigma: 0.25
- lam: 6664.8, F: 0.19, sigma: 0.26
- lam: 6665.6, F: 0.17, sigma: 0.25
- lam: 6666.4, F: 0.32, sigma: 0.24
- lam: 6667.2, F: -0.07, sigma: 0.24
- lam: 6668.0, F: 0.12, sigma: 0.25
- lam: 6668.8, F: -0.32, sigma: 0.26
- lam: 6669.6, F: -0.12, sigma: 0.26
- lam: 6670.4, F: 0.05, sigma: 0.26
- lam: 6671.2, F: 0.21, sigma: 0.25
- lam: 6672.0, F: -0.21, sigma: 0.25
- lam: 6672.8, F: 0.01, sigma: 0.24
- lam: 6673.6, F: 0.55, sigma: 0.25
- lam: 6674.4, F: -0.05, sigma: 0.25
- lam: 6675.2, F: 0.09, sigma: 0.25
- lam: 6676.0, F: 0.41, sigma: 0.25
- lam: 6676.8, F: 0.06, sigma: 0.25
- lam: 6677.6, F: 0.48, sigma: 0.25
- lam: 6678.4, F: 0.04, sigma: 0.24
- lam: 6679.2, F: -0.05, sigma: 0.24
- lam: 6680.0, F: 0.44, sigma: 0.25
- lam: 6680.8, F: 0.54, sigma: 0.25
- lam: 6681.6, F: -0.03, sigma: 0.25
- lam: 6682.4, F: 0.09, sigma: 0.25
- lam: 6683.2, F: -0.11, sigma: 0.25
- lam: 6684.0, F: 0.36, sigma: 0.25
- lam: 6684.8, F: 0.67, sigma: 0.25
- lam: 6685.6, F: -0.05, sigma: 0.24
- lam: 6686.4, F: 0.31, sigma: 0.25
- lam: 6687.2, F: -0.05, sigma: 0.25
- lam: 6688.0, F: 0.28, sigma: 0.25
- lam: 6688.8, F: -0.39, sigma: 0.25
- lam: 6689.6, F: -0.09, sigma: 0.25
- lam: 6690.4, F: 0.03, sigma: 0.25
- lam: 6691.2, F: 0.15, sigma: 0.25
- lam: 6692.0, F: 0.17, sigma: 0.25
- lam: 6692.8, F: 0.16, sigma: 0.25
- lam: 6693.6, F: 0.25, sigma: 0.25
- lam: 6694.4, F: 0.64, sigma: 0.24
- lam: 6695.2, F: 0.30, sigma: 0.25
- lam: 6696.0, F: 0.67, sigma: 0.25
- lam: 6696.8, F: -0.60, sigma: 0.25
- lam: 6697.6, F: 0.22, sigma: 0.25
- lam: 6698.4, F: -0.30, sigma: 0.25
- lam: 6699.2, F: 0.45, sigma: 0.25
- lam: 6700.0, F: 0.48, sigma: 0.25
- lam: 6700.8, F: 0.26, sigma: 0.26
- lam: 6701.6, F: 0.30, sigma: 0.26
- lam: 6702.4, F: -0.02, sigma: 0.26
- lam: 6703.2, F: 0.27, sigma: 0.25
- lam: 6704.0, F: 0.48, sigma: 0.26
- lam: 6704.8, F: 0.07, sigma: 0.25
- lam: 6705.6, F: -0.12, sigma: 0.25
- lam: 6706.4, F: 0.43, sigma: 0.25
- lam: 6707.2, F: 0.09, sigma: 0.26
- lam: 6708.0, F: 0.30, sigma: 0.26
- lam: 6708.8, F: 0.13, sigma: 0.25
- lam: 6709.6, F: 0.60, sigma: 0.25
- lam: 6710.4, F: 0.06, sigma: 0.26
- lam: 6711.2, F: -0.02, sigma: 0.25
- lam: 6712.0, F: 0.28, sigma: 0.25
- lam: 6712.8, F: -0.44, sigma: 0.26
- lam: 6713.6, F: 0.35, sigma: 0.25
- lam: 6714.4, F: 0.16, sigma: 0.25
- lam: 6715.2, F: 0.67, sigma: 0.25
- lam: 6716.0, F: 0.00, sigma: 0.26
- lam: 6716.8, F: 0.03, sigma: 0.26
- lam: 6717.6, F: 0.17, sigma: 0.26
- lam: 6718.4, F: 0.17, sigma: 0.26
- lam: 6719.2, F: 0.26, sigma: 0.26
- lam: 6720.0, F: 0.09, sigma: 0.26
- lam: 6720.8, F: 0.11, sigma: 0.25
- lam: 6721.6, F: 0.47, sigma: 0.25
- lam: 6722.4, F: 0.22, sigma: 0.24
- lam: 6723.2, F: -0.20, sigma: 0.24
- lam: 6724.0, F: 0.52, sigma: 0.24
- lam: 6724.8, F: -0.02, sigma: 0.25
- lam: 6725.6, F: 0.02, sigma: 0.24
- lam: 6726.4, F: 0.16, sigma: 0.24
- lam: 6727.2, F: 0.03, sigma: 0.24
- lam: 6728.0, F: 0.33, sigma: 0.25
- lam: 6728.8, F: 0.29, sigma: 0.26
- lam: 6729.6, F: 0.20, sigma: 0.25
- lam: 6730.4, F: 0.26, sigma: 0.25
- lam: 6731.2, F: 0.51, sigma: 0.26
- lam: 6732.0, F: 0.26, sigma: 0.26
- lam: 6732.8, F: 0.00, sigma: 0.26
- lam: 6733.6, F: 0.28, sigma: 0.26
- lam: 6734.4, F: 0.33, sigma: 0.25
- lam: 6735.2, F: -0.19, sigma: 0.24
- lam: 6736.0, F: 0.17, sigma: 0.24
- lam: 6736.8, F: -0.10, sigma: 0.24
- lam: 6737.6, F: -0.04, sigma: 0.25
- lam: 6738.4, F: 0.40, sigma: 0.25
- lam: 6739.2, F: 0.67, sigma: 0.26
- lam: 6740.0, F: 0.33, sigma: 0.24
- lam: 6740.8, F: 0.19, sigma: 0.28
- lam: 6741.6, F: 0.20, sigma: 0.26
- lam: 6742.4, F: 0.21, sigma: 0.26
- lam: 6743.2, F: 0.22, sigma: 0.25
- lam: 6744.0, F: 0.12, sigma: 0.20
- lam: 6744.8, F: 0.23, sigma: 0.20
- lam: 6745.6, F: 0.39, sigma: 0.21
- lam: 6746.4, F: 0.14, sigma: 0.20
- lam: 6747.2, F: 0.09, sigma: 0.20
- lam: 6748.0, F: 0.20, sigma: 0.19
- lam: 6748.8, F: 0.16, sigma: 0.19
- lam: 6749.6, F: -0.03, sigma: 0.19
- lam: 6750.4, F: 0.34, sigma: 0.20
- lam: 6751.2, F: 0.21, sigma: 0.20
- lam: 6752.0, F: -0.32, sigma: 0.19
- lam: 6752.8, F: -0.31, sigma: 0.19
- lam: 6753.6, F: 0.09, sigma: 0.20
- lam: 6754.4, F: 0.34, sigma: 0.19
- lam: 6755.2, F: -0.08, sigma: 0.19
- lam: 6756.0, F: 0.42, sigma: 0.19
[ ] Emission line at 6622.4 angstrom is [O II] 3727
